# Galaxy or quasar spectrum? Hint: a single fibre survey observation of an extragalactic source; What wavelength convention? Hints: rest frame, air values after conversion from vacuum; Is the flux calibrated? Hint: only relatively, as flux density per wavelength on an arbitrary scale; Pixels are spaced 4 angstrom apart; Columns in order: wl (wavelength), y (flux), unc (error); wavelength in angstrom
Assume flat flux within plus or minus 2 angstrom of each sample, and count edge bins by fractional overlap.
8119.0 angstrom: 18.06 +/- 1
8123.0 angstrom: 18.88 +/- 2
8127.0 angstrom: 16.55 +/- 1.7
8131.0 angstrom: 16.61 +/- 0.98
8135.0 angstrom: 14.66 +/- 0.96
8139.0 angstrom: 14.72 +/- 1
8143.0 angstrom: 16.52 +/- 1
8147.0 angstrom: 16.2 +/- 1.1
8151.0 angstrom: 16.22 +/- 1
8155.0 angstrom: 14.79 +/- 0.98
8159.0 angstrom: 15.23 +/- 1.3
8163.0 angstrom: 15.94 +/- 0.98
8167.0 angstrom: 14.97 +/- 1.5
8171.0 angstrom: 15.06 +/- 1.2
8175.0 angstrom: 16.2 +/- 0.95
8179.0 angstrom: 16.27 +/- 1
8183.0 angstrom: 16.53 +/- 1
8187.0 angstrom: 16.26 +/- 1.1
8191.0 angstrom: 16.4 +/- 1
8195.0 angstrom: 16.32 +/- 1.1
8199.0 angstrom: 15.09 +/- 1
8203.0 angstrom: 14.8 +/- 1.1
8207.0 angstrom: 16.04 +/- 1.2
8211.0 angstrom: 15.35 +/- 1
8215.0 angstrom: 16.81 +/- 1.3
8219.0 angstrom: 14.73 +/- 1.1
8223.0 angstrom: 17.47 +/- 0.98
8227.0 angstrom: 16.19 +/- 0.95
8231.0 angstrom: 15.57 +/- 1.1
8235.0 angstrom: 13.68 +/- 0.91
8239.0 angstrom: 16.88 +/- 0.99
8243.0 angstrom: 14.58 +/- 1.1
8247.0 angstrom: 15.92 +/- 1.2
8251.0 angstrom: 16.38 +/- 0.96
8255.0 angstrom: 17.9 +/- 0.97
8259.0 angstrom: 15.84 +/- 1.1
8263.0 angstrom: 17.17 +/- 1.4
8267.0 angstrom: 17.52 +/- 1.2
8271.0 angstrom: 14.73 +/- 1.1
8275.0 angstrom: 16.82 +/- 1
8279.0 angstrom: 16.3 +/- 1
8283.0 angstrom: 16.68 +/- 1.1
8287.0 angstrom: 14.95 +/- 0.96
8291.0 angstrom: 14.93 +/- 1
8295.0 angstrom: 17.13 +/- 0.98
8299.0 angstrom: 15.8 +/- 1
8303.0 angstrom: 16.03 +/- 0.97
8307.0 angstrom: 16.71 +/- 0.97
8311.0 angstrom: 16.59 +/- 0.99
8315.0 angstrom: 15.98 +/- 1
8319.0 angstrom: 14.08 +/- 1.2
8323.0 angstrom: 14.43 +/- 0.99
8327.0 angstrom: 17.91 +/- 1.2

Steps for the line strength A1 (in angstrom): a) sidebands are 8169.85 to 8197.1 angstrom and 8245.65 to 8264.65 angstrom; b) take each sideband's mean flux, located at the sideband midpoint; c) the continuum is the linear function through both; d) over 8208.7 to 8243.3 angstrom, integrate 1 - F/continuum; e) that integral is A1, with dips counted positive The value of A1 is 1.5 angstrom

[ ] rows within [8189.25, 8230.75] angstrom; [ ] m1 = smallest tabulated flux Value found 14.73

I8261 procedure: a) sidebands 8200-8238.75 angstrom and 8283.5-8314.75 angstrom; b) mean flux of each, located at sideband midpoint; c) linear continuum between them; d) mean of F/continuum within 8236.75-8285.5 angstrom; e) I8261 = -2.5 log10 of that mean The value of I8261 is -0.03 mag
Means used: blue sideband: 15.7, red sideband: 16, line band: 16.4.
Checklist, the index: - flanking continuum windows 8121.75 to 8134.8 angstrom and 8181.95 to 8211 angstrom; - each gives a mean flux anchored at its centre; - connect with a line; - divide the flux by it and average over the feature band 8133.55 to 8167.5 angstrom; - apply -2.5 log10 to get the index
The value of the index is 0.07 mag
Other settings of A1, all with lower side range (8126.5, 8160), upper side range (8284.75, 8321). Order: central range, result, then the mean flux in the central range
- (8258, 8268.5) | -0.7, 16.9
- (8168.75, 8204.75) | -0.4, 15.9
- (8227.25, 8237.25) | 0.5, 15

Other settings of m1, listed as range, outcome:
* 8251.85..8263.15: 15.84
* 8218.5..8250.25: 13.68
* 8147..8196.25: 14.79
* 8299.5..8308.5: 16.03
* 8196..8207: 14.8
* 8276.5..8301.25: 14.93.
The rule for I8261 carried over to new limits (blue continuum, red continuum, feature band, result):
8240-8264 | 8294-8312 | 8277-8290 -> 0.03 mag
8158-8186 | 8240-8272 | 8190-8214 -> 0.02 mag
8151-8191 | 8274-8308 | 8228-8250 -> 0.04 mag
